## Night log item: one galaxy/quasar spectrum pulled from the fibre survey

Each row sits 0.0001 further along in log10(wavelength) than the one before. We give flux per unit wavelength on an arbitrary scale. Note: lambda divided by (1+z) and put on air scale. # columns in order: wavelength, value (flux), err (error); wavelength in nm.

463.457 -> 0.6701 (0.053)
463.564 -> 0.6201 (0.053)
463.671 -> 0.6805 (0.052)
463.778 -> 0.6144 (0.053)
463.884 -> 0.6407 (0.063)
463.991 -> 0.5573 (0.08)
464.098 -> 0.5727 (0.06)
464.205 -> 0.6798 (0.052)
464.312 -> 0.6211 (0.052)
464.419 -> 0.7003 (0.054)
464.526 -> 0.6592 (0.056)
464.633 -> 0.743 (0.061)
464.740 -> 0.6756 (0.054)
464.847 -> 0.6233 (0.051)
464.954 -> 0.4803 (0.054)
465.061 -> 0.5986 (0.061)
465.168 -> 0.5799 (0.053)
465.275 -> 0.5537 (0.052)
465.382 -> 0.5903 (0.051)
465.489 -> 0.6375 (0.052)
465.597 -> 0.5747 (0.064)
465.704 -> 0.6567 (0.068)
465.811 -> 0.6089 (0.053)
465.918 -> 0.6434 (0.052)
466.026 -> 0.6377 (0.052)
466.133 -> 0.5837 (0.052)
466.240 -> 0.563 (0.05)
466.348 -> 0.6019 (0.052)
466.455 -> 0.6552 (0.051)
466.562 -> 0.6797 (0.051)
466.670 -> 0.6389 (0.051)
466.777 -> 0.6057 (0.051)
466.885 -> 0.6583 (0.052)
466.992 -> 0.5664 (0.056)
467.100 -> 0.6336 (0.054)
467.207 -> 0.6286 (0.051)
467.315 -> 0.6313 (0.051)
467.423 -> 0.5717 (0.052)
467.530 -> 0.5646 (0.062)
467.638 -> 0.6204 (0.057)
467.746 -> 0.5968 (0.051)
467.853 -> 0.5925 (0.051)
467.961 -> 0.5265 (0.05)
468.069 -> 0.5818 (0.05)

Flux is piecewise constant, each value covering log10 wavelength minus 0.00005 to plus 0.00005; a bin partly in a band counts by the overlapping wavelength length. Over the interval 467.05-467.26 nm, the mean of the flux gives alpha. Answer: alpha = 0.633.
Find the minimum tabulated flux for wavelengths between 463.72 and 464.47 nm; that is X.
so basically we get 0.5573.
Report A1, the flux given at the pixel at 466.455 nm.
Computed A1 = 0.6552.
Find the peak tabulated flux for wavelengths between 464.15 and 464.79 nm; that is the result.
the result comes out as 0.743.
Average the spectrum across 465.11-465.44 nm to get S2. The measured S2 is 0.577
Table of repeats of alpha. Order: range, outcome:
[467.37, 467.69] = 0.586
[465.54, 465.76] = 0.615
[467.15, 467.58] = 0.6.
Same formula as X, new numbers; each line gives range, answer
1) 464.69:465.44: 0.4803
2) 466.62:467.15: 0.5664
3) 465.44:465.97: 0.5747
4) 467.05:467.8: 0.5646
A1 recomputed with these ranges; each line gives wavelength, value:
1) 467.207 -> 0.6286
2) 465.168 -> 0.5799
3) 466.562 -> 0.6797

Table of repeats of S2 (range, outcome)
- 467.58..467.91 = 0.602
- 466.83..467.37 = 0.623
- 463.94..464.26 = 0.603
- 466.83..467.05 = 0.611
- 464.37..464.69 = 0.7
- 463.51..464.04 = 0.623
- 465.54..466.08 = 0.624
